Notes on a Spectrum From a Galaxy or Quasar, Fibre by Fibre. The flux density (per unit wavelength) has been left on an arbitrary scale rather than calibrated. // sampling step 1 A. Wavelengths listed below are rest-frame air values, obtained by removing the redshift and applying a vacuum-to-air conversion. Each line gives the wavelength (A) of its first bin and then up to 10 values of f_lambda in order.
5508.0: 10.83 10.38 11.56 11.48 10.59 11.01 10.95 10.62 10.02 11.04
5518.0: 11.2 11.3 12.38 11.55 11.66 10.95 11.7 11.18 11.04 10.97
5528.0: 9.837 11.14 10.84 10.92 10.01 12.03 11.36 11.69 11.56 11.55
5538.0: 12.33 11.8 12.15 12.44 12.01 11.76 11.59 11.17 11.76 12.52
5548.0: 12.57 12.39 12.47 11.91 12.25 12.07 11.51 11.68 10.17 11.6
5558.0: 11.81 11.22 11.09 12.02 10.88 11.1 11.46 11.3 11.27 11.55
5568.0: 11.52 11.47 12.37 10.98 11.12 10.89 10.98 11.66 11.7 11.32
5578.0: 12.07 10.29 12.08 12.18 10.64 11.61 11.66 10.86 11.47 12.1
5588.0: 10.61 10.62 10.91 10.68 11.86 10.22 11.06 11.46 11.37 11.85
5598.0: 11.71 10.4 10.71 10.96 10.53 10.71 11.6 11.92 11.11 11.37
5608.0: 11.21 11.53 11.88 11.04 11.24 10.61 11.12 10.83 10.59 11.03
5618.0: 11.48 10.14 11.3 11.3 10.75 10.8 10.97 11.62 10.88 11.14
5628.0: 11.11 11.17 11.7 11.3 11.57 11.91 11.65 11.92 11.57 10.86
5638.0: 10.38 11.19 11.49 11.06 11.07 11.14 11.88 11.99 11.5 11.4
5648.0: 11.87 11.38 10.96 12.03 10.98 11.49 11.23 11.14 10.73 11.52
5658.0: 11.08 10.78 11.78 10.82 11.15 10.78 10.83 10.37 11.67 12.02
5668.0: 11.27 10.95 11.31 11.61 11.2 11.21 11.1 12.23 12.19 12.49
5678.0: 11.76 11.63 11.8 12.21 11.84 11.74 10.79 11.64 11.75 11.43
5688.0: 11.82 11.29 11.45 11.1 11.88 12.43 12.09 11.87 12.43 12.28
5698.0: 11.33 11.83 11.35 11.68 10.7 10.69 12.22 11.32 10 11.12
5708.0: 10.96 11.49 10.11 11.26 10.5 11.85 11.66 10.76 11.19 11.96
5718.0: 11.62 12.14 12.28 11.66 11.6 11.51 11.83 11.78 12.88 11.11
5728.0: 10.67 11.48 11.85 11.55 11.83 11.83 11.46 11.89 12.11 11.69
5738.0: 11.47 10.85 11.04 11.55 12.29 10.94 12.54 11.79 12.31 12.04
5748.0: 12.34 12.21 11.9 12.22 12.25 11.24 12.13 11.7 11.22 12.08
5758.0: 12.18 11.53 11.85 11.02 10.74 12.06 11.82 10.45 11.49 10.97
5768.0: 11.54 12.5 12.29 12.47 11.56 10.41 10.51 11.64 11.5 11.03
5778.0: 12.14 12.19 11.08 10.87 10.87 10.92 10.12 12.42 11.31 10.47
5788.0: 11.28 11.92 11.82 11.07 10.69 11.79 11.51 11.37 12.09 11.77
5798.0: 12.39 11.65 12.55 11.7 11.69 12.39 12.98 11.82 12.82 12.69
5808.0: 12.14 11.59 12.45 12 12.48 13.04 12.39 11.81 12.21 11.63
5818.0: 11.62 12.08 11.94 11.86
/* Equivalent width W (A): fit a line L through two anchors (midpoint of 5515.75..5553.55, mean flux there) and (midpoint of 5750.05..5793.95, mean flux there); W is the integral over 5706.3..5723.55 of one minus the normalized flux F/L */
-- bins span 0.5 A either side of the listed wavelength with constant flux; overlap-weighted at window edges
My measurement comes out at 0.2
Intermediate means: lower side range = 11.6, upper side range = 11.5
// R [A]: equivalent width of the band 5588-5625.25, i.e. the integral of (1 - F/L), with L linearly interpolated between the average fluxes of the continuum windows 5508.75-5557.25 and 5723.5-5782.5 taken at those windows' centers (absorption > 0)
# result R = 1.38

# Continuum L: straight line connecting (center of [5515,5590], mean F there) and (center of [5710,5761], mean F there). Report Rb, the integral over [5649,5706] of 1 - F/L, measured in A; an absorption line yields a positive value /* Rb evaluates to 0.69 A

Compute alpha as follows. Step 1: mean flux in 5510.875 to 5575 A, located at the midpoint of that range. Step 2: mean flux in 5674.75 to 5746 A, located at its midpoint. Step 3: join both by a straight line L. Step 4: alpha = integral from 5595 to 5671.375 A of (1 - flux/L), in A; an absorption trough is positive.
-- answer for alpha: 2.0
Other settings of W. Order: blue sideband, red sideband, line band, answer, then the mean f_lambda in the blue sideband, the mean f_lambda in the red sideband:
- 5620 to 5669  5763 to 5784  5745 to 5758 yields -0.7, 11.3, 11.4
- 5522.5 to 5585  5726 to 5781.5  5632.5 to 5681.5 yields 0.7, 11.5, 11.6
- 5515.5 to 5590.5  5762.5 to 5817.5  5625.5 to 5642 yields 0.3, 11.5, 11.7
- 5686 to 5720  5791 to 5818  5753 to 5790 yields 1.2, 11.5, 12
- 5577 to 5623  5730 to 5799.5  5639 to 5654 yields -0.2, 11.2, 11.6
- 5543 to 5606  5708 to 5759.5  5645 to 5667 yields 0.6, 11.4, 11.7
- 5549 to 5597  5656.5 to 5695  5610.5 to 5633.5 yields 0.7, 11.4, 11.5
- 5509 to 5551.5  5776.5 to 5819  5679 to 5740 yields 0.7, 11.4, 11.8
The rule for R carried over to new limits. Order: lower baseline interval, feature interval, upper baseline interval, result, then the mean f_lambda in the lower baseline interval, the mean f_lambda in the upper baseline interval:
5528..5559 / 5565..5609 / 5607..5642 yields 0.5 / 11.7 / 11.2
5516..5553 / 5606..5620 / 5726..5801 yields 0.6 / 11.6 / 11.6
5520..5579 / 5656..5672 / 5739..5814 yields 0.6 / 11.5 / 11.7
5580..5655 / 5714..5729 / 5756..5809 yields -0.2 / 11.2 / 11.6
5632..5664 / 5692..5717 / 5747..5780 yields 0.2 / 11.3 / 11.7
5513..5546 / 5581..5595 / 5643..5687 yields 0.3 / 11.3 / 11.4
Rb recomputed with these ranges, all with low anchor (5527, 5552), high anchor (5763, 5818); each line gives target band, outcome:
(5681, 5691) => 0.13 A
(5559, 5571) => 0.24 A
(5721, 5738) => 0.02 A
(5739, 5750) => -0.15 A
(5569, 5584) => 0.30 A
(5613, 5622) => 0.56 A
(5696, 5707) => 0.29 A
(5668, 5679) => 0.09 A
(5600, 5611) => 0.40 A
